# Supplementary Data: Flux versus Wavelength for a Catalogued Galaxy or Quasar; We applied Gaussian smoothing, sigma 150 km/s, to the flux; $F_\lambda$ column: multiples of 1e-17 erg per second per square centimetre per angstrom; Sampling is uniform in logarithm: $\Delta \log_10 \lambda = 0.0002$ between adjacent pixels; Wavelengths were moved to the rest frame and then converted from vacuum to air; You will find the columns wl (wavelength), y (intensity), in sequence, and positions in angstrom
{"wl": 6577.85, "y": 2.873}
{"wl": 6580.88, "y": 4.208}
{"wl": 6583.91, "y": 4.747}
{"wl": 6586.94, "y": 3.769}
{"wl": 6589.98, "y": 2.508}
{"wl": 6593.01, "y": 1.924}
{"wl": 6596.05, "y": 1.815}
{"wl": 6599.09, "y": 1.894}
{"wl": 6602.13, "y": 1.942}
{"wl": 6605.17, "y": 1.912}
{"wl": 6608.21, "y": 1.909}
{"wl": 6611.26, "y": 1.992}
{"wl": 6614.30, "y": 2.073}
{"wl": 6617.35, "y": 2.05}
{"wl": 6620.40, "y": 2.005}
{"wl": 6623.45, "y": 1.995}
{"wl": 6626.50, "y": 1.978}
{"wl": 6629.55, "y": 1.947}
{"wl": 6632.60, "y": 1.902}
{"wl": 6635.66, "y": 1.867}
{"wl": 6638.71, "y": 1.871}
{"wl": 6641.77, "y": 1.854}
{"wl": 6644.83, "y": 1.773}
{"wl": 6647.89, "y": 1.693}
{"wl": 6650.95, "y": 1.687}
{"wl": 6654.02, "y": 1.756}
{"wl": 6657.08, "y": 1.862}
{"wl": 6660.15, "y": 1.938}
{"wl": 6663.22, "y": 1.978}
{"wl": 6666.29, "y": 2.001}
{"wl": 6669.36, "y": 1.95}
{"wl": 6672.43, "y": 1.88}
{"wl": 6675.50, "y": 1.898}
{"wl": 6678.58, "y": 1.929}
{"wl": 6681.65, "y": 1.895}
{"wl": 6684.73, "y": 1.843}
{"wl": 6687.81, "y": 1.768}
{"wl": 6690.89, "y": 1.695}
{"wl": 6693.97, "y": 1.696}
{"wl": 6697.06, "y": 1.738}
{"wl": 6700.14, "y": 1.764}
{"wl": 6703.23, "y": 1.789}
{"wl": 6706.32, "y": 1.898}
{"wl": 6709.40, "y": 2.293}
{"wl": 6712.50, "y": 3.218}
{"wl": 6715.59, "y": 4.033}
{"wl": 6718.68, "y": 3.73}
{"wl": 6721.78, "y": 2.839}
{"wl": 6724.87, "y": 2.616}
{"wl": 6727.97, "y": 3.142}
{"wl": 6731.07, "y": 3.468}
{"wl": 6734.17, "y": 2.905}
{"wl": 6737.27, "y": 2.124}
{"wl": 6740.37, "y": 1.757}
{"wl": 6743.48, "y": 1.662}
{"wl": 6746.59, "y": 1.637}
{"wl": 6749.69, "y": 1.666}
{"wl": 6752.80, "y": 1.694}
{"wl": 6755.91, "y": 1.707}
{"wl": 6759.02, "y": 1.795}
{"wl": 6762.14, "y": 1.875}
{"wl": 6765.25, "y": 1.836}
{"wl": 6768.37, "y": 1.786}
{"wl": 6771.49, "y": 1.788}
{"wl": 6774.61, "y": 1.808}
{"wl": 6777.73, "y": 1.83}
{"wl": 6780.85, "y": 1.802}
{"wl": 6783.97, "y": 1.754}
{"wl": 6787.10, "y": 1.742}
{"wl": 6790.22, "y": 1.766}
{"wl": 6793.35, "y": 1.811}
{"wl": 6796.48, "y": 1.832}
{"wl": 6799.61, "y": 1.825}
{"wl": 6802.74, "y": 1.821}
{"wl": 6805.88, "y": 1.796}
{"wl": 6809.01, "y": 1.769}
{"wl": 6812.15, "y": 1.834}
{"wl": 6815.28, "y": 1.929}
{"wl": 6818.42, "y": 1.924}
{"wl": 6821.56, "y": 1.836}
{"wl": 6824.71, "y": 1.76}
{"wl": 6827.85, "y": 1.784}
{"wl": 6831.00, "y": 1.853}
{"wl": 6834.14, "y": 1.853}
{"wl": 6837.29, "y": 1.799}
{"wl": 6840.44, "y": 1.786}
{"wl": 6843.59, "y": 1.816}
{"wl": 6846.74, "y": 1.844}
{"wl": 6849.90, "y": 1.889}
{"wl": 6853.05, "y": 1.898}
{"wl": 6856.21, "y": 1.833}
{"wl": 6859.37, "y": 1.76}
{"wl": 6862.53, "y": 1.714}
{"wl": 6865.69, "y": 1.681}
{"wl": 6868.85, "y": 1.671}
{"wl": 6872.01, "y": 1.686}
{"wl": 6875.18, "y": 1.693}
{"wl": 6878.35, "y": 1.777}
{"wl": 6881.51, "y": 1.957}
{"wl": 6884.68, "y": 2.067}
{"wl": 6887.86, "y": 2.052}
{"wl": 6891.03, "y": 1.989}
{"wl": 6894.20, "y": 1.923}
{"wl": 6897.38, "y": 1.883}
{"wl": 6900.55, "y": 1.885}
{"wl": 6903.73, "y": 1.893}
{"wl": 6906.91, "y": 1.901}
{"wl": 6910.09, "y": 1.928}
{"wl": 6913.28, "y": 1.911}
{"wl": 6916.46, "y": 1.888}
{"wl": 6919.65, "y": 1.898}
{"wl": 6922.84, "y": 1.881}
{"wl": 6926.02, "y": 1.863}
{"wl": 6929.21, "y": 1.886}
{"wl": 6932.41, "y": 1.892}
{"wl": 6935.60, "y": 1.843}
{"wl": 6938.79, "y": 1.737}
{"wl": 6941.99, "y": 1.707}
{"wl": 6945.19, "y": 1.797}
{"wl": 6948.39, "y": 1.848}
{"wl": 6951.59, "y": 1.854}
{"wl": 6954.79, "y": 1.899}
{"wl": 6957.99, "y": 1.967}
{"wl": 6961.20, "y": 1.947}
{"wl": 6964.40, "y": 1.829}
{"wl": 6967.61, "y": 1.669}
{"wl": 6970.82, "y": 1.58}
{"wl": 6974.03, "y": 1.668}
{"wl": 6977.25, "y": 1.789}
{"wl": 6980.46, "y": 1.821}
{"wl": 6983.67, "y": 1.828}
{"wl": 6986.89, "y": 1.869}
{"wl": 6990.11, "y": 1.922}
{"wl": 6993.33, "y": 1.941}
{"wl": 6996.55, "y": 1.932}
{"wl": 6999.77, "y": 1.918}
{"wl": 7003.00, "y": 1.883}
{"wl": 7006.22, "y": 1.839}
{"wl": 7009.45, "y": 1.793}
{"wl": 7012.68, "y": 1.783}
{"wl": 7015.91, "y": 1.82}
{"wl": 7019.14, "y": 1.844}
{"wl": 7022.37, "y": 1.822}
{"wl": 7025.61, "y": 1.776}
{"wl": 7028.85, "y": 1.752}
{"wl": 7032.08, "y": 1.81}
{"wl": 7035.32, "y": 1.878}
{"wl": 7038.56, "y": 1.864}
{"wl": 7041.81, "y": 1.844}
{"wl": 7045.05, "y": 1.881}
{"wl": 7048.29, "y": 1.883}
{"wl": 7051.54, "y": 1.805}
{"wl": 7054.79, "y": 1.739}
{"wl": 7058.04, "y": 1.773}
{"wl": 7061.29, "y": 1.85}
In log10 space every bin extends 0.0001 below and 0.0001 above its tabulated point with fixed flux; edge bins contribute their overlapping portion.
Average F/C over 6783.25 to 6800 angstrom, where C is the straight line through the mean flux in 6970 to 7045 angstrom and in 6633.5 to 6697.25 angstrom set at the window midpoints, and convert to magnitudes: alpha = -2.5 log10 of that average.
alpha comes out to 0.03 mag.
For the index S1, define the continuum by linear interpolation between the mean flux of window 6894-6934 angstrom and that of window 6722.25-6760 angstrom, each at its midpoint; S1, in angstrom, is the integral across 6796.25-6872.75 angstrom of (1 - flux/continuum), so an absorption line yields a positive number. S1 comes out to 8.58 angstrom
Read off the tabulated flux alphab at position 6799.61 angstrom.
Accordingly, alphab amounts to 1.825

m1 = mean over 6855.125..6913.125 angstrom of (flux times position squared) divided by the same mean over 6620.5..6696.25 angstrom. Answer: 1.06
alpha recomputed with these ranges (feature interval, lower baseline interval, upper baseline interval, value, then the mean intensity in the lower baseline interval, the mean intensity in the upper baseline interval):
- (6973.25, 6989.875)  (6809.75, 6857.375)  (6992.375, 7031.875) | 0.02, 1.84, 1.84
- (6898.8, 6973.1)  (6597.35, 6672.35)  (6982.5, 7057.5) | 0.01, 1.91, 1.84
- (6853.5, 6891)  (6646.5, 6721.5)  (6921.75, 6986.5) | 0.05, 2.09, 1.82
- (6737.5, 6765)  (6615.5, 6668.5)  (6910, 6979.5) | 0.07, 1.89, 1.83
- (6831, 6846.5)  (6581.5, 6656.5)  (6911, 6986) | 0.06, 2.14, 1.83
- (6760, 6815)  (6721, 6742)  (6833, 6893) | 0.27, 2.68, 1.83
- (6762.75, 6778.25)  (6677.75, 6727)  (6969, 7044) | 0.21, 2.31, 1.82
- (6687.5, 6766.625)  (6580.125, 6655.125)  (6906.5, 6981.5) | -0.09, 2.18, 1.83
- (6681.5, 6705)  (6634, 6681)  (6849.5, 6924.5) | 0.06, 1.86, 1.86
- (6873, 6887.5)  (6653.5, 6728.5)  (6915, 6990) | 0.03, 2.2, 1.83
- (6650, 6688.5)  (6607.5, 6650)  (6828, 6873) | 0.01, 1.92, 1.79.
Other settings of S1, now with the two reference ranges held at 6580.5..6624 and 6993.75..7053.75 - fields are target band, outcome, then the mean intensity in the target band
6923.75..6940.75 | 1.1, 1.84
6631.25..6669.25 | 8.0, 1.85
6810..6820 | 1.1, 1.89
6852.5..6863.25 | 1.4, 1.8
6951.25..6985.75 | 2.0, 1.8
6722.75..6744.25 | -3.2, 2.56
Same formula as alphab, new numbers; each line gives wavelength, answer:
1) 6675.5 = 1.898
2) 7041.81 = 1.844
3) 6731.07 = 3.468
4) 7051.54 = 1.805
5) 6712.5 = 3.218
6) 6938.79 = 1.737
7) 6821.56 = 1.836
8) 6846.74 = 1.844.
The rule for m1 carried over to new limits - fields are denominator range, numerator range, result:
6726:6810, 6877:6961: 1.02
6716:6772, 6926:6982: 0.85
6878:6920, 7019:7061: 0.98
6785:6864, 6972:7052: 1.07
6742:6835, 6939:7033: 1.08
